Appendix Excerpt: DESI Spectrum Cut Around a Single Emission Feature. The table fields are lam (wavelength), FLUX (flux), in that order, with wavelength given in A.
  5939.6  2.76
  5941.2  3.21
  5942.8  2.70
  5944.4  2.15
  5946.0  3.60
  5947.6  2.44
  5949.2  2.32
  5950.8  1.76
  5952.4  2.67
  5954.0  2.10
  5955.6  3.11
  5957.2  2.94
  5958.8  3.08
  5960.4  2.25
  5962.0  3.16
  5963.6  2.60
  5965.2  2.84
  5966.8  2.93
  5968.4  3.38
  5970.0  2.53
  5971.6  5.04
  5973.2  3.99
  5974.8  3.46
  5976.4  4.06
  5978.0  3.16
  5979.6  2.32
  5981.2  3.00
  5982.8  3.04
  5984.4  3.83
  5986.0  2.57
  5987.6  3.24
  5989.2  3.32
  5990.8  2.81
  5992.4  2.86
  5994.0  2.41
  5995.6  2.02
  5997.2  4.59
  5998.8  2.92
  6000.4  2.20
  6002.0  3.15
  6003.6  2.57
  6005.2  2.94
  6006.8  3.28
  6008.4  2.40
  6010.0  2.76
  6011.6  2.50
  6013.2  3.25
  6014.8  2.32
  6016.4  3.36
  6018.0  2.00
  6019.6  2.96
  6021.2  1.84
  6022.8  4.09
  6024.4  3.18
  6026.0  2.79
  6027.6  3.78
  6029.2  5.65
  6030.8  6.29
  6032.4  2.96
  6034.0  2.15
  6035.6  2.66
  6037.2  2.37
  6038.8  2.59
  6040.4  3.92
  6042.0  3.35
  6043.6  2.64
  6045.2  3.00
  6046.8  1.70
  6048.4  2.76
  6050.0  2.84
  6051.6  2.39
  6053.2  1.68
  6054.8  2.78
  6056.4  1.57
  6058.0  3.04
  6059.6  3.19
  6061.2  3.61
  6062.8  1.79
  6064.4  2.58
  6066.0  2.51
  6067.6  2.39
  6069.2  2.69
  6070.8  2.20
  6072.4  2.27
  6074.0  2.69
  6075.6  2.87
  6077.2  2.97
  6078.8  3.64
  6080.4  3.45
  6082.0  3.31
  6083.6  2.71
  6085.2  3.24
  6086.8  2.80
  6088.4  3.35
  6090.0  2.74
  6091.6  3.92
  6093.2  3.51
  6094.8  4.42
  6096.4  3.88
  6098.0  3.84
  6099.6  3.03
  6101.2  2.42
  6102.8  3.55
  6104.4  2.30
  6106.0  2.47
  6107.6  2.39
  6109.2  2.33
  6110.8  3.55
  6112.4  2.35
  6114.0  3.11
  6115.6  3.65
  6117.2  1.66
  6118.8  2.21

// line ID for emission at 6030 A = [O III] 5007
